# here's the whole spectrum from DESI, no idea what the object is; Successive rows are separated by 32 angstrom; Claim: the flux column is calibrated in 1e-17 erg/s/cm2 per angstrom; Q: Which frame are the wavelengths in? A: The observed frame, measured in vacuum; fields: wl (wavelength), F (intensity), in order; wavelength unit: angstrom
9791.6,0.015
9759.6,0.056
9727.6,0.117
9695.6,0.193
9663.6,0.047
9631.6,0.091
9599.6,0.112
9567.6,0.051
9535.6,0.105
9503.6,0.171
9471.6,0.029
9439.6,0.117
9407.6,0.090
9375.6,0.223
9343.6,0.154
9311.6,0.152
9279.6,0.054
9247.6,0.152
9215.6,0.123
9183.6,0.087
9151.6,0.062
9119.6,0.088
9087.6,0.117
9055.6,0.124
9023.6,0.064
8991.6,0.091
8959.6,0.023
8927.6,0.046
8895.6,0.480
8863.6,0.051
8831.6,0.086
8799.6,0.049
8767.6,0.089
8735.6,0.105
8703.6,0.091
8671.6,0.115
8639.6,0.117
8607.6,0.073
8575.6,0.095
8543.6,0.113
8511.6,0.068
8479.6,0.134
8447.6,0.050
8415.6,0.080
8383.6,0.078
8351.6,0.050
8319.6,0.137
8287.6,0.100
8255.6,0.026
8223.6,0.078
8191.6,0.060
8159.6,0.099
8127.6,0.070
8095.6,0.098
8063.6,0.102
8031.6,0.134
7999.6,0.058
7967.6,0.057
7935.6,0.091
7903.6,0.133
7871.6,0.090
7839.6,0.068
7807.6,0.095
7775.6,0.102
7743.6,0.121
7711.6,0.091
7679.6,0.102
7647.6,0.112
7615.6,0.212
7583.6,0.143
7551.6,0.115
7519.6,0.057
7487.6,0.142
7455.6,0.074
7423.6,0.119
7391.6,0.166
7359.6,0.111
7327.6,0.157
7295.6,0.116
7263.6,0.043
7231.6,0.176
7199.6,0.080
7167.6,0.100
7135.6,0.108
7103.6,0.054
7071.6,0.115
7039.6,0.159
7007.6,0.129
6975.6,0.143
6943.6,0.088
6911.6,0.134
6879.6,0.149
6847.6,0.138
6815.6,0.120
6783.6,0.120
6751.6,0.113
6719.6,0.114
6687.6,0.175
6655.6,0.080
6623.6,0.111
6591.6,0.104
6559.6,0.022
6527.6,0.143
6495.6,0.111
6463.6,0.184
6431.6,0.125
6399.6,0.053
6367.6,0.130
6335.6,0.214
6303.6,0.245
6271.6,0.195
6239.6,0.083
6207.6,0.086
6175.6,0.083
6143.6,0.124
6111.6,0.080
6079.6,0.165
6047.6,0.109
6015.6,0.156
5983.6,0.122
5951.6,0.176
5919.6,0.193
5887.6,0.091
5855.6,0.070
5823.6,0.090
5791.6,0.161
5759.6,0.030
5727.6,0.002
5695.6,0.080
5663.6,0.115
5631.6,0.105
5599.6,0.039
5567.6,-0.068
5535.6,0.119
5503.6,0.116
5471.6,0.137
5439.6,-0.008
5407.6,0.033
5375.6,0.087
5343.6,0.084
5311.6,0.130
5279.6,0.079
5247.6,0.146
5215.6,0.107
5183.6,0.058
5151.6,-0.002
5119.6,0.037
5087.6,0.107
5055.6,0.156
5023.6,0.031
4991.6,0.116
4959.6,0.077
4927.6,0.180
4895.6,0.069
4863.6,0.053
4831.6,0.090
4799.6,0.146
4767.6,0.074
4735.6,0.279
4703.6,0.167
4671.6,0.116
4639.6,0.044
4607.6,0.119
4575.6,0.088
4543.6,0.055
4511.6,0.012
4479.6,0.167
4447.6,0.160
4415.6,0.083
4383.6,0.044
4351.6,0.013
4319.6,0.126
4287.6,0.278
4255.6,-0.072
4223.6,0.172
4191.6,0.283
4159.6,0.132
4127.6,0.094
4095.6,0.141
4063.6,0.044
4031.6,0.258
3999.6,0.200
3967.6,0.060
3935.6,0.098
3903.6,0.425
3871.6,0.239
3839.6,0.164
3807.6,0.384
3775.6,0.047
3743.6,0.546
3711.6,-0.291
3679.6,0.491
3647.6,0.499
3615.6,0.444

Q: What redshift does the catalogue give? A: 1.386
